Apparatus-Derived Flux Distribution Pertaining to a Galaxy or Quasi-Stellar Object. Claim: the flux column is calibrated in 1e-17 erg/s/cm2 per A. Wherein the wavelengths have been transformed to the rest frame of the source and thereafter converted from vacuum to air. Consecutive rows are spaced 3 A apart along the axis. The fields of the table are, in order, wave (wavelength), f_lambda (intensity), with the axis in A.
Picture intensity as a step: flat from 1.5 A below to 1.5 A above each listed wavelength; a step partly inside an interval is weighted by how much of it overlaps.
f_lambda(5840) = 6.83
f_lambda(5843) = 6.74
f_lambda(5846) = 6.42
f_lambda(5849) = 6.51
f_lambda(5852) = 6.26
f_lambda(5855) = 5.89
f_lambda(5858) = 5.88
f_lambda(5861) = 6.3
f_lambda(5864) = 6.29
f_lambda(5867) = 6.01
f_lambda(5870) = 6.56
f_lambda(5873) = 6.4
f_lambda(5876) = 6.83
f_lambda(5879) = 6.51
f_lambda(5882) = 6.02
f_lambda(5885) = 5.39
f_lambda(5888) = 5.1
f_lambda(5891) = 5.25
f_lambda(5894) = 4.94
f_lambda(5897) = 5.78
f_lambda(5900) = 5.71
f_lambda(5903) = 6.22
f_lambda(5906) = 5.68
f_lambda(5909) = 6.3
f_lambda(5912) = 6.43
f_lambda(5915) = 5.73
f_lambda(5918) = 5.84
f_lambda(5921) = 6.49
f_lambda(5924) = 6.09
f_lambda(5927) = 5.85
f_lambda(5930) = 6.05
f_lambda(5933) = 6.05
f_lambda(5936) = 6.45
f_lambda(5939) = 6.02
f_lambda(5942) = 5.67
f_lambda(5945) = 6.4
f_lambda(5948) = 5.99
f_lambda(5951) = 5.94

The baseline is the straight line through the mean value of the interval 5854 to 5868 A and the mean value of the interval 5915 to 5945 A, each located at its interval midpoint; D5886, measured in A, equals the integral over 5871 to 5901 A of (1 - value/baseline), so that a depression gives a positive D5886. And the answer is 1.32 A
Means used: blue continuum 6.08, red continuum 6.06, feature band 5.81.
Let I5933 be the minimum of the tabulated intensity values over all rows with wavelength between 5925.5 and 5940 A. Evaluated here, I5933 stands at 5.85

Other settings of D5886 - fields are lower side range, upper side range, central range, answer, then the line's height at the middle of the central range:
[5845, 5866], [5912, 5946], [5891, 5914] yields 1.12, 6.12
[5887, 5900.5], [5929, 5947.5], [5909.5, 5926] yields -1.06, 5.75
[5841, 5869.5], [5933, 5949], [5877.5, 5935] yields 2.82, 6.17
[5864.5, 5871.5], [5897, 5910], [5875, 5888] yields 0.26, 6.16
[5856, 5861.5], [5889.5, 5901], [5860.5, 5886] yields -2.15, 5.78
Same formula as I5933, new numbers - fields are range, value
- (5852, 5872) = 5.88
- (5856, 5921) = 4.94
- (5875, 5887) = 5.39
